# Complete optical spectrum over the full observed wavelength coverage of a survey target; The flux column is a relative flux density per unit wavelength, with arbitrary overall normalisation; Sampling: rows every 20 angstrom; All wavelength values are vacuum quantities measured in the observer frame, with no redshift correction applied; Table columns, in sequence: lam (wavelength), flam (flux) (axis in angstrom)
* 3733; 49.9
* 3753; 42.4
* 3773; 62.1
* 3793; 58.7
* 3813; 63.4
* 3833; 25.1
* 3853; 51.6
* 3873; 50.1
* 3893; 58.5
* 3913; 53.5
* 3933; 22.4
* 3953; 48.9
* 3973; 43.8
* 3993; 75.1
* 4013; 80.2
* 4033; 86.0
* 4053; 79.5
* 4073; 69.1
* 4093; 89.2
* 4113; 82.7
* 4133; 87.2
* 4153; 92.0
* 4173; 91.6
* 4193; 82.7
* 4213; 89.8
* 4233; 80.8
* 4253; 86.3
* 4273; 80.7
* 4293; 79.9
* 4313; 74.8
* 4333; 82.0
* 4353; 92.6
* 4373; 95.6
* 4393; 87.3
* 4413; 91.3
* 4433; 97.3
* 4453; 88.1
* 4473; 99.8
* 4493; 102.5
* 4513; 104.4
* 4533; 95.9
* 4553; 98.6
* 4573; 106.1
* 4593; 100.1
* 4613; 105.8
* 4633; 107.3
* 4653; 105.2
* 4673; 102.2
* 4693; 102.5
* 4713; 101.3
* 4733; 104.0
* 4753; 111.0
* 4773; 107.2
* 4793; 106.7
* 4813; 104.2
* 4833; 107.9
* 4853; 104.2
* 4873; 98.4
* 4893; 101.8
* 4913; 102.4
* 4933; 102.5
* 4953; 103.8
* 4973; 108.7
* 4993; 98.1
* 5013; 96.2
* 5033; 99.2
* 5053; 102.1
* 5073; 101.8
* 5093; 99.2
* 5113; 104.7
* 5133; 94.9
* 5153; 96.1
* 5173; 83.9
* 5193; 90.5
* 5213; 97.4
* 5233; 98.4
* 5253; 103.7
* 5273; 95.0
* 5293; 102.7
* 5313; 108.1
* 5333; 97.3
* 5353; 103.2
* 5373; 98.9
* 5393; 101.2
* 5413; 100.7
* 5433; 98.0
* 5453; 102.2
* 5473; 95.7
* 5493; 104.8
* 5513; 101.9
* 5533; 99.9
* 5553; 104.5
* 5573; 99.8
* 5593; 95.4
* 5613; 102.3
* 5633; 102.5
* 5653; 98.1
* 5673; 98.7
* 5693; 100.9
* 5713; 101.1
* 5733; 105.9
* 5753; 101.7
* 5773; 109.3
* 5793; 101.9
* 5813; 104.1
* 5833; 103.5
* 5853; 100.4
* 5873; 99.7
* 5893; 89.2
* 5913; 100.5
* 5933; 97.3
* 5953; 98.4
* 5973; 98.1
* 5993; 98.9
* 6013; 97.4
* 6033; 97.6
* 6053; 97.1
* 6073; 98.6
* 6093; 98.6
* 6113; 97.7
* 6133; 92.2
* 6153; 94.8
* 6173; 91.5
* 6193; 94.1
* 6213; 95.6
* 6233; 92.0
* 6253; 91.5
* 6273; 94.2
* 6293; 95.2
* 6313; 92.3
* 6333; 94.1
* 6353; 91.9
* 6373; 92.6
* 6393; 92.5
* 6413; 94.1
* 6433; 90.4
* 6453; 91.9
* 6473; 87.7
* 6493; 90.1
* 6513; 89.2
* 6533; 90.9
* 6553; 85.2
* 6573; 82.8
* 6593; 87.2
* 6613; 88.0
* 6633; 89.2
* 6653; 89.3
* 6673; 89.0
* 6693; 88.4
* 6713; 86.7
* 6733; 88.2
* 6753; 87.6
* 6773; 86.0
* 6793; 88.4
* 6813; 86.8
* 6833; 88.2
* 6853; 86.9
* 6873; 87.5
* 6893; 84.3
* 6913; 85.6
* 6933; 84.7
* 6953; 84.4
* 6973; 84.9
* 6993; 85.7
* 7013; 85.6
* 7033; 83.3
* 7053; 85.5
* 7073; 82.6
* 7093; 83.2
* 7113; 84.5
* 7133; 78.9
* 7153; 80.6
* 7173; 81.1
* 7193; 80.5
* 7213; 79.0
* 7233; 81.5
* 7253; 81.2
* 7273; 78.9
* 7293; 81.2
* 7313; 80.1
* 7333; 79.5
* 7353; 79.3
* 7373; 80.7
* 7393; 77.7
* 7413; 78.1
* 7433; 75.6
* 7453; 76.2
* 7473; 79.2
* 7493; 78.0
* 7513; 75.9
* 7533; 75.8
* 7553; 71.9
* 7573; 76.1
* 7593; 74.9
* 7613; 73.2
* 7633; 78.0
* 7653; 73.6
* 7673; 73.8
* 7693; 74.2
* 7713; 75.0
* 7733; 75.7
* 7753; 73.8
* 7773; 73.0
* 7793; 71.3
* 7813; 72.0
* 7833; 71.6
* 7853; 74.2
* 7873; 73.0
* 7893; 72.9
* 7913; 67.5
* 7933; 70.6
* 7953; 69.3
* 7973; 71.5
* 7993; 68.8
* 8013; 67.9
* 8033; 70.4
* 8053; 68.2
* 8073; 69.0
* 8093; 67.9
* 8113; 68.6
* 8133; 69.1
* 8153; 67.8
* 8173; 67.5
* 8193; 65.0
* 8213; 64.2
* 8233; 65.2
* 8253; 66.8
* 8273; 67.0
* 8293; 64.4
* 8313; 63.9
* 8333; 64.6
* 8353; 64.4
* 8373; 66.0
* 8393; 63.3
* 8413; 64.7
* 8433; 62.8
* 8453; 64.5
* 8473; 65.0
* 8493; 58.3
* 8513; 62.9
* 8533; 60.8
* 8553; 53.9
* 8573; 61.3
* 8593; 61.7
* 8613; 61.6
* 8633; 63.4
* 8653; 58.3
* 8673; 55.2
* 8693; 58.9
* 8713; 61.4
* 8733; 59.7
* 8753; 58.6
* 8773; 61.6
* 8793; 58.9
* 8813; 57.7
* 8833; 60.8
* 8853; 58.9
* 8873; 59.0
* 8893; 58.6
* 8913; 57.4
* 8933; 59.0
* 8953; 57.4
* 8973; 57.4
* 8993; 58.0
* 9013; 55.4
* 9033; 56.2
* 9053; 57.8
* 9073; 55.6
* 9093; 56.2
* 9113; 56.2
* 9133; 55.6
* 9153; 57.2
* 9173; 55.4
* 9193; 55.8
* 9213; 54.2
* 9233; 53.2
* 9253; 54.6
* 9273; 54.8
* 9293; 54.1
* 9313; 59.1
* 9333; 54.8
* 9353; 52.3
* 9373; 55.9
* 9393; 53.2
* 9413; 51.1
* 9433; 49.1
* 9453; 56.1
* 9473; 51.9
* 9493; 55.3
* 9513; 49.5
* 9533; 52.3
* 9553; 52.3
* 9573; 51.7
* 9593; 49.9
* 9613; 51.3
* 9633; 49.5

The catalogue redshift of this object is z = 0.00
